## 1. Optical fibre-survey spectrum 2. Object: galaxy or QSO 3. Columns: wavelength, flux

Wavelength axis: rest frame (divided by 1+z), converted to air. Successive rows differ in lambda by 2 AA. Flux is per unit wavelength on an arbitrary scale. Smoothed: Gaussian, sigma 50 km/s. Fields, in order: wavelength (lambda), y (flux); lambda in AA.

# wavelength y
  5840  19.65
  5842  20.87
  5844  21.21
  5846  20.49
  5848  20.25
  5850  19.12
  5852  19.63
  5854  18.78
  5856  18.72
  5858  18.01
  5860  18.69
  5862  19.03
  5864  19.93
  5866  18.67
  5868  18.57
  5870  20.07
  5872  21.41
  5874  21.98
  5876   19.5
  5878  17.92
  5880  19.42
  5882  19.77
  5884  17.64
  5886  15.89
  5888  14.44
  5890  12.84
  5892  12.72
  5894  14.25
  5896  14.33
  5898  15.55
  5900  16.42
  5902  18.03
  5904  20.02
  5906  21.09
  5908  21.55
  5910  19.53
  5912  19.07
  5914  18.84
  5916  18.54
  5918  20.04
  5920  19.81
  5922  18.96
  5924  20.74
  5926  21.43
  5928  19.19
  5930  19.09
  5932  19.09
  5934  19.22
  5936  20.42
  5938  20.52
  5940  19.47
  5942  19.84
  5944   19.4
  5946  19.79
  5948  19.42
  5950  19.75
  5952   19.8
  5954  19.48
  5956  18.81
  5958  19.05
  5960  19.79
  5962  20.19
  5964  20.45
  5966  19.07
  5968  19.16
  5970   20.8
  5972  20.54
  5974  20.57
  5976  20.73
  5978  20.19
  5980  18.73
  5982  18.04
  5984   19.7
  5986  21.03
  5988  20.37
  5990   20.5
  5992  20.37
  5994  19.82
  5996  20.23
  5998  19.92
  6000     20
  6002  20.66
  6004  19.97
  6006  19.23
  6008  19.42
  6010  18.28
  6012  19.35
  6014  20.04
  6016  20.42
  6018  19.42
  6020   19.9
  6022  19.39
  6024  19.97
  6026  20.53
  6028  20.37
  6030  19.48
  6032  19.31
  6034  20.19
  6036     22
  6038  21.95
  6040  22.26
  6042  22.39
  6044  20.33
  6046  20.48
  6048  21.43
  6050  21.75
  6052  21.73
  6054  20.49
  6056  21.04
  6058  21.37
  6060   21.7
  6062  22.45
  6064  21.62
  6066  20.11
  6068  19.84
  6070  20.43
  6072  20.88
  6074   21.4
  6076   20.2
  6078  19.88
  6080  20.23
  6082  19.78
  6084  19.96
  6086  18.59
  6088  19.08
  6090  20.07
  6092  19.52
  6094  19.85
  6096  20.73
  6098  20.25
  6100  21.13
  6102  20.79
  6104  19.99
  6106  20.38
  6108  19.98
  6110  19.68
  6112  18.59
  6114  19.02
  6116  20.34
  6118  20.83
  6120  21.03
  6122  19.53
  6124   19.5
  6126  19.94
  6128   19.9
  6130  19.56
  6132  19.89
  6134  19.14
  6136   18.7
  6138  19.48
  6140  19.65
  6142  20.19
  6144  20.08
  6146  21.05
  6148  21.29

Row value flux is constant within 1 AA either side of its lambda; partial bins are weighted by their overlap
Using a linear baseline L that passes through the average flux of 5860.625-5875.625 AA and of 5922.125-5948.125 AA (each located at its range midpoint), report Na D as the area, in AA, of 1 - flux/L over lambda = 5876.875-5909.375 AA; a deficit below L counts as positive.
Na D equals 4.63 AA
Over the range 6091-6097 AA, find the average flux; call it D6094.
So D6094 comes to 20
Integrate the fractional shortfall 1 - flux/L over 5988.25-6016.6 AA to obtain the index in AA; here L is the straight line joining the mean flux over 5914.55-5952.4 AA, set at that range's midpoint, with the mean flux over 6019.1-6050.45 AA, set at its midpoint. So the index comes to 0.7 AA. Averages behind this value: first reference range 19.7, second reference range 20.7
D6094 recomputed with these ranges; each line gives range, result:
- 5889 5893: 12.8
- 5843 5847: 20.9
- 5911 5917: 18.8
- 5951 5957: 19.4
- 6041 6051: 21.3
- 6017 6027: 19.8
